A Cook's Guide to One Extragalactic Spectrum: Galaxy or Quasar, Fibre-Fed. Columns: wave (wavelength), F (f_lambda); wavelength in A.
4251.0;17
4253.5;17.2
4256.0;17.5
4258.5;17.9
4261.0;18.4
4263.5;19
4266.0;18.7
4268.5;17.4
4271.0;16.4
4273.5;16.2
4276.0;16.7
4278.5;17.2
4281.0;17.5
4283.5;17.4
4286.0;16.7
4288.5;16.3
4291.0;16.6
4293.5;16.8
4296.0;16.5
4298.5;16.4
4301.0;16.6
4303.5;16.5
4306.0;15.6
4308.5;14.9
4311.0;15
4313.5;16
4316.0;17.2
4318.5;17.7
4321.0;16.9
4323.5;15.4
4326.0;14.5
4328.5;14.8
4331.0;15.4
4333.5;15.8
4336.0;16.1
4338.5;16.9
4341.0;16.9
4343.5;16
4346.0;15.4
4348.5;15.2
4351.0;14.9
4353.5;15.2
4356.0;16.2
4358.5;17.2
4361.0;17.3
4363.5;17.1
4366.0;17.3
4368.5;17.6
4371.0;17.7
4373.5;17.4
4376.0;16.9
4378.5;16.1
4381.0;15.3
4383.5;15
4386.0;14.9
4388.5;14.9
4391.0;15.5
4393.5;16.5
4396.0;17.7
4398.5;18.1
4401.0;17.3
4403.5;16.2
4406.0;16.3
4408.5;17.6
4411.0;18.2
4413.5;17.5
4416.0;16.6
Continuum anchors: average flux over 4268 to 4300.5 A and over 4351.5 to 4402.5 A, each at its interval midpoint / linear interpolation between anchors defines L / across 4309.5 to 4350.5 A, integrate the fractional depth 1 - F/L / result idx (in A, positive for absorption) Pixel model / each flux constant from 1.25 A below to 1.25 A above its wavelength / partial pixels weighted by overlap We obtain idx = 1.8 A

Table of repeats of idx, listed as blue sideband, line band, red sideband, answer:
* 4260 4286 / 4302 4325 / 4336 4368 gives 1.0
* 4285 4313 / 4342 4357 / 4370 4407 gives 0.7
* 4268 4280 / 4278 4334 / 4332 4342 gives 1.1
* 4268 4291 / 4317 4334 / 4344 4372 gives 0.8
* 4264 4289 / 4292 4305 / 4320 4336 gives -0.1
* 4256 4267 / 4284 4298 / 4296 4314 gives 0.1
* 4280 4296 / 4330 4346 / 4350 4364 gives 0.3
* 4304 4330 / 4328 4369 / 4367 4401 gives -0.2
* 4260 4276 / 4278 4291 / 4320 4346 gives 0.1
